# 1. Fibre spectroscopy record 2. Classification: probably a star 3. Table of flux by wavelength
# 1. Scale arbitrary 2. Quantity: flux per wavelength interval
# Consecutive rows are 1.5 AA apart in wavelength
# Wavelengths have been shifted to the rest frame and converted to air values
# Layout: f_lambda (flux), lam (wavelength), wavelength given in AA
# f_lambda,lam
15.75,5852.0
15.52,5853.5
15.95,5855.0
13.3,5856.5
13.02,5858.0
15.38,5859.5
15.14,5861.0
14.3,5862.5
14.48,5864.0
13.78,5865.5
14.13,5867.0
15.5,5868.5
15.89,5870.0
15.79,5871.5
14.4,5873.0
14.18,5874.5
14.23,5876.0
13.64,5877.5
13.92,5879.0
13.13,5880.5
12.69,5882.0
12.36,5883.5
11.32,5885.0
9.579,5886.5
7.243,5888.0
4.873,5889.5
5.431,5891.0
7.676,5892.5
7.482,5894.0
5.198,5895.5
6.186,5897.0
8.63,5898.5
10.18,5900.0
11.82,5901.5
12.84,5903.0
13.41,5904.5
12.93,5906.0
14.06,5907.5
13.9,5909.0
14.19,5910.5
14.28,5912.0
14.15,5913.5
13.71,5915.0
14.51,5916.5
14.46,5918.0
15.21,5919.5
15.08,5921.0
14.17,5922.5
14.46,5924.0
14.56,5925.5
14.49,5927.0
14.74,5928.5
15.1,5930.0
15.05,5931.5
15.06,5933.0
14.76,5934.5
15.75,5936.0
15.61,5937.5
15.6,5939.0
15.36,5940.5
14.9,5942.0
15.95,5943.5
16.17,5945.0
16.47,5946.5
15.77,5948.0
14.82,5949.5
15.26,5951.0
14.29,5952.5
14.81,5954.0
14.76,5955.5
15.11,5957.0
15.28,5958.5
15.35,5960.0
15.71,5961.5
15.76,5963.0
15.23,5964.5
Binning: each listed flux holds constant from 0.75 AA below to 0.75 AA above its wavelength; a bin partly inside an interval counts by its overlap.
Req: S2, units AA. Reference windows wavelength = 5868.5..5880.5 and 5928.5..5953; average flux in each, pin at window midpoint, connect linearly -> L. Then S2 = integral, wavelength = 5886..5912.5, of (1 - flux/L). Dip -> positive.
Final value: 8.8 AA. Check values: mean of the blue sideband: 14.5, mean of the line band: 9.96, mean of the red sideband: 15.4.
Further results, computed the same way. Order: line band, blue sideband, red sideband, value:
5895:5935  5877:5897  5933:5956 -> -2.91 AA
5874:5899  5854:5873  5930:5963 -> 8.46 AA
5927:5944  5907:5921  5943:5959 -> -0.35 AA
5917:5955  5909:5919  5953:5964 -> -1.01 AA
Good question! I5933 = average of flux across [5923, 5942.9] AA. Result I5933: 15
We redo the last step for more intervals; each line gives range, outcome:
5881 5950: 12.9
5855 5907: 12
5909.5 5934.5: 14.6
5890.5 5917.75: 11.3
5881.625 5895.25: 8.5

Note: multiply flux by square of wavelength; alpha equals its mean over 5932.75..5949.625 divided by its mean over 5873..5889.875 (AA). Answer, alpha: 1.34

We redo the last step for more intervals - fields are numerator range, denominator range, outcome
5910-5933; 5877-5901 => 1.58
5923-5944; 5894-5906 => 1.55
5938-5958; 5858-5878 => 1.08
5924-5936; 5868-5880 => 1.03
